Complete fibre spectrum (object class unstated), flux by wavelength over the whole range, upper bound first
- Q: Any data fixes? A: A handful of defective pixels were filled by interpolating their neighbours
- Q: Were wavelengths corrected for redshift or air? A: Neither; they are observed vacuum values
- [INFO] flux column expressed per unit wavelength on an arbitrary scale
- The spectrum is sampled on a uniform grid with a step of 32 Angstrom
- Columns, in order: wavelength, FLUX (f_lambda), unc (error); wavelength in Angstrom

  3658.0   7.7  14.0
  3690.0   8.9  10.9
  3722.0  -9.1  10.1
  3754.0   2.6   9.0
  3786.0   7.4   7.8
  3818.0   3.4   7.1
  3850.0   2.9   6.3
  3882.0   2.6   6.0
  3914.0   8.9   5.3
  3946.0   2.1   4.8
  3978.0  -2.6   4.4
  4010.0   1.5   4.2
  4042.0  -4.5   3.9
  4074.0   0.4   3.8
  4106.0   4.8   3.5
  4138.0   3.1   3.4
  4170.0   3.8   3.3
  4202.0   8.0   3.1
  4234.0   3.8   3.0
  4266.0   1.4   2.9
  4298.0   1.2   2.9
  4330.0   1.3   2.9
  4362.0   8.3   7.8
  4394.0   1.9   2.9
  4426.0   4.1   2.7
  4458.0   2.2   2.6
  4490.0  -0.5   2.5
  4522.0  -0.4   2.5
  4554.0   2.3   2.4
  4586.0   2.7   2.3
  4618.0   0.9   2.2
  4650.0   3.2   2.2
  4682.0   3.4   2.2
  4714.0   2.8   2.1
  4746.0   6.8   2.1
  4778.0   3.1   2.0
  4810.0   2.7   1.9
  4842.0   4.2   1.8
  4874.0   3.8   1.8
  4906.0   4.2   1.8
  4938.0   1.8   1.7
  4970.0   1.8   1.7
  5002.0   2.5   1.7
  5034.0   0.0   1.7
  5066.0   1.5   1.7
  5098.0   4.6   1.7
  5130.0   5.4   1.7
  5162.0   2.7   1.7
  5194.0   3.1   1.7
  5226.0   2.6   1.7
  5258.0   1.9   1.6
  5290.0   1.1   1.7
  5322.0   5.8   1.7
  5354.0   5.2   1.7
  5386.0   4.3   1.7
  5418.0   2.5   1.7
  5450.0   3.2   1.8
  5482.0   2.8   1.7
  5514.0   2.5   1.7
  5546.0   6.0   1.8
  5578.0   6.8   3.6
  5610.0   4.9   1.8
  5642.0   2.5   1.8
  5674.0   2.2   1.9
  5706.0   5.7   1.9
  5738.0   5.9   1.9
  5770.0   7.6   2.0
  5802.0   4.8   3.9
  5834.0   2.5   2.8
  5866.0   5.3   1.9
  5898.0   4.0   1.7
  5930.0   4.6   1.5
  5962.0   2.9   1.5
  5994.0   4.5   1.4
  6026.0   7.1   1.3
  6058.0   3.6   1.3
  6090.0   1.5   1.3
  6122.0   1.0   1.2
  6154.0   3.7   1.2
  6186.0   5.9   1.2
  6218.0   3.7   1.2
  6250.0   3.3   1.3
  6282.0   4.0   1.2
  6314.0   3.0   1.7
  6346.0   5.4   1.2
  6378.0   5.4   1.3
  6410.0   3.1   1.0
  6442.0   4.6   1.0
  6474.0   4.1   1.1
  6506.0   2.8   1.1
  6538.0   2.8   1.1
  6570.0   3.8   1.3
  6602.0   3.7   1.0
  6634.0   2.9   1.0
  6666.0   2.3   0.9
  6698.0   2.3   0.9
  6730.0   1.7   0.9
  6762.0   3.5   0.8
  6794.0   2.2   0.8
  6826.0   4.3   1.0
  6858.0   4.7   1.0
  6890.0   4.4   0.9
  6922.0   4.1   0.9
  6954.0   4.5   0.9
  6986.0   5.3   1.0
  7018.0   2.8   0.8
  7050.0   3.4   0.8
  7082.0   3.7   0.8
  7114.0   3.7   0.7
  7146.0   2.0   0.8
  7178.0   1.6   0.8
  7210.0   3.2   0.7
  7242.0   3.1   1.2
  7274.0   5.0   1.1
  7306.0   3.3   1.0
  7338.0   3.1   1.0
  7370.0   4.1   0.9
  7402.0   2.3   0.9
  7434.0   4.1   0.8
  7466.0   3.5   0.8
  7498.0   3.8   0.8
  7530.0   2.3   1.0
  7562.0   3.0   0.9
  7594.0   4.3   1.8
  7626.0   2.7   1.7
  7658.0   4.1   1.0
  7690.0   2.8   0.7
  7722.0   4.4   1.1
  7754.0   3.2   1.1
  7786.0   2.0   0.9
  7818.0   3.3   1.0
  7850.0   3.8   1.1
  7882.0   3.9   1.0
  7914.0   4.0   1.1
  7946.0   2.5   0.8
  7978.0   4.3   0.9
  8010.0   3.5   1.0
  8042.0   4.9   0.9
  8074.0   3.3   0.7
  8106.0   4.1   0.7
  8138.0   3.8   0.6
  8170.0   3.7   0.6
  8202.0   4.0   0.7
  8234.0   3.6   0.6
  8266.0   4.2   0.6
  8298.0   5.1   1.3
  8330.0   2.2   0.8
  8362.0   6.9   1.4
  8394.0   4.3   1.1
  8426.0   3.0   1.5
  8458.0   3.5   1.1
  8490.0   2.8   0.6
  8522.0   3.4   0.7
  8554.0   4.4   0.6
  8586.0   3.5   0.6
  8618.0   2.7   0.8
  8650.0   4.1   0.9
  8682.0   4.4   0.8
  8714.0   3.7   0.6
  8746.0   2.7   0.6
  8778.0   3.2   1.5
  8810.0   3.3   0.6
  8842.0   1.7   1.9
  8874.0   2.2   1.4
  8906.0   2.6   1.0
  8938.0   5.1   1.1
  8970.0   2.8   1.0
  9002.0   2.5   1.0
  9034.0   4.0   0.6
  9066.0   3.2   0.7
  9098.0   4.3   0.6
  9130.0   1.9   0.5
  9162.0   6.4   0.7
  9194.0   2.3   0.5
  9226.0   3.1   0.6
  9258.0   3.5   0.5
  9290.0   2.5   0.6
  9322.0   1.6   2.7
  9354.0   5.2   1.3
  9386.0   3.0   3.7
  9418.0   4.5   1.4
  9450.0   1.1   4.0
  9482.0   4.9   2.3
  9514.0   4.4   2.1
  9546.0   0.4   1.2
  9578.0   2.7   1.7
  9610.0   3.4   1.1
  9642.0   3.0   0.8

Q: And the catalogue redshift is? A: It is 0.272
